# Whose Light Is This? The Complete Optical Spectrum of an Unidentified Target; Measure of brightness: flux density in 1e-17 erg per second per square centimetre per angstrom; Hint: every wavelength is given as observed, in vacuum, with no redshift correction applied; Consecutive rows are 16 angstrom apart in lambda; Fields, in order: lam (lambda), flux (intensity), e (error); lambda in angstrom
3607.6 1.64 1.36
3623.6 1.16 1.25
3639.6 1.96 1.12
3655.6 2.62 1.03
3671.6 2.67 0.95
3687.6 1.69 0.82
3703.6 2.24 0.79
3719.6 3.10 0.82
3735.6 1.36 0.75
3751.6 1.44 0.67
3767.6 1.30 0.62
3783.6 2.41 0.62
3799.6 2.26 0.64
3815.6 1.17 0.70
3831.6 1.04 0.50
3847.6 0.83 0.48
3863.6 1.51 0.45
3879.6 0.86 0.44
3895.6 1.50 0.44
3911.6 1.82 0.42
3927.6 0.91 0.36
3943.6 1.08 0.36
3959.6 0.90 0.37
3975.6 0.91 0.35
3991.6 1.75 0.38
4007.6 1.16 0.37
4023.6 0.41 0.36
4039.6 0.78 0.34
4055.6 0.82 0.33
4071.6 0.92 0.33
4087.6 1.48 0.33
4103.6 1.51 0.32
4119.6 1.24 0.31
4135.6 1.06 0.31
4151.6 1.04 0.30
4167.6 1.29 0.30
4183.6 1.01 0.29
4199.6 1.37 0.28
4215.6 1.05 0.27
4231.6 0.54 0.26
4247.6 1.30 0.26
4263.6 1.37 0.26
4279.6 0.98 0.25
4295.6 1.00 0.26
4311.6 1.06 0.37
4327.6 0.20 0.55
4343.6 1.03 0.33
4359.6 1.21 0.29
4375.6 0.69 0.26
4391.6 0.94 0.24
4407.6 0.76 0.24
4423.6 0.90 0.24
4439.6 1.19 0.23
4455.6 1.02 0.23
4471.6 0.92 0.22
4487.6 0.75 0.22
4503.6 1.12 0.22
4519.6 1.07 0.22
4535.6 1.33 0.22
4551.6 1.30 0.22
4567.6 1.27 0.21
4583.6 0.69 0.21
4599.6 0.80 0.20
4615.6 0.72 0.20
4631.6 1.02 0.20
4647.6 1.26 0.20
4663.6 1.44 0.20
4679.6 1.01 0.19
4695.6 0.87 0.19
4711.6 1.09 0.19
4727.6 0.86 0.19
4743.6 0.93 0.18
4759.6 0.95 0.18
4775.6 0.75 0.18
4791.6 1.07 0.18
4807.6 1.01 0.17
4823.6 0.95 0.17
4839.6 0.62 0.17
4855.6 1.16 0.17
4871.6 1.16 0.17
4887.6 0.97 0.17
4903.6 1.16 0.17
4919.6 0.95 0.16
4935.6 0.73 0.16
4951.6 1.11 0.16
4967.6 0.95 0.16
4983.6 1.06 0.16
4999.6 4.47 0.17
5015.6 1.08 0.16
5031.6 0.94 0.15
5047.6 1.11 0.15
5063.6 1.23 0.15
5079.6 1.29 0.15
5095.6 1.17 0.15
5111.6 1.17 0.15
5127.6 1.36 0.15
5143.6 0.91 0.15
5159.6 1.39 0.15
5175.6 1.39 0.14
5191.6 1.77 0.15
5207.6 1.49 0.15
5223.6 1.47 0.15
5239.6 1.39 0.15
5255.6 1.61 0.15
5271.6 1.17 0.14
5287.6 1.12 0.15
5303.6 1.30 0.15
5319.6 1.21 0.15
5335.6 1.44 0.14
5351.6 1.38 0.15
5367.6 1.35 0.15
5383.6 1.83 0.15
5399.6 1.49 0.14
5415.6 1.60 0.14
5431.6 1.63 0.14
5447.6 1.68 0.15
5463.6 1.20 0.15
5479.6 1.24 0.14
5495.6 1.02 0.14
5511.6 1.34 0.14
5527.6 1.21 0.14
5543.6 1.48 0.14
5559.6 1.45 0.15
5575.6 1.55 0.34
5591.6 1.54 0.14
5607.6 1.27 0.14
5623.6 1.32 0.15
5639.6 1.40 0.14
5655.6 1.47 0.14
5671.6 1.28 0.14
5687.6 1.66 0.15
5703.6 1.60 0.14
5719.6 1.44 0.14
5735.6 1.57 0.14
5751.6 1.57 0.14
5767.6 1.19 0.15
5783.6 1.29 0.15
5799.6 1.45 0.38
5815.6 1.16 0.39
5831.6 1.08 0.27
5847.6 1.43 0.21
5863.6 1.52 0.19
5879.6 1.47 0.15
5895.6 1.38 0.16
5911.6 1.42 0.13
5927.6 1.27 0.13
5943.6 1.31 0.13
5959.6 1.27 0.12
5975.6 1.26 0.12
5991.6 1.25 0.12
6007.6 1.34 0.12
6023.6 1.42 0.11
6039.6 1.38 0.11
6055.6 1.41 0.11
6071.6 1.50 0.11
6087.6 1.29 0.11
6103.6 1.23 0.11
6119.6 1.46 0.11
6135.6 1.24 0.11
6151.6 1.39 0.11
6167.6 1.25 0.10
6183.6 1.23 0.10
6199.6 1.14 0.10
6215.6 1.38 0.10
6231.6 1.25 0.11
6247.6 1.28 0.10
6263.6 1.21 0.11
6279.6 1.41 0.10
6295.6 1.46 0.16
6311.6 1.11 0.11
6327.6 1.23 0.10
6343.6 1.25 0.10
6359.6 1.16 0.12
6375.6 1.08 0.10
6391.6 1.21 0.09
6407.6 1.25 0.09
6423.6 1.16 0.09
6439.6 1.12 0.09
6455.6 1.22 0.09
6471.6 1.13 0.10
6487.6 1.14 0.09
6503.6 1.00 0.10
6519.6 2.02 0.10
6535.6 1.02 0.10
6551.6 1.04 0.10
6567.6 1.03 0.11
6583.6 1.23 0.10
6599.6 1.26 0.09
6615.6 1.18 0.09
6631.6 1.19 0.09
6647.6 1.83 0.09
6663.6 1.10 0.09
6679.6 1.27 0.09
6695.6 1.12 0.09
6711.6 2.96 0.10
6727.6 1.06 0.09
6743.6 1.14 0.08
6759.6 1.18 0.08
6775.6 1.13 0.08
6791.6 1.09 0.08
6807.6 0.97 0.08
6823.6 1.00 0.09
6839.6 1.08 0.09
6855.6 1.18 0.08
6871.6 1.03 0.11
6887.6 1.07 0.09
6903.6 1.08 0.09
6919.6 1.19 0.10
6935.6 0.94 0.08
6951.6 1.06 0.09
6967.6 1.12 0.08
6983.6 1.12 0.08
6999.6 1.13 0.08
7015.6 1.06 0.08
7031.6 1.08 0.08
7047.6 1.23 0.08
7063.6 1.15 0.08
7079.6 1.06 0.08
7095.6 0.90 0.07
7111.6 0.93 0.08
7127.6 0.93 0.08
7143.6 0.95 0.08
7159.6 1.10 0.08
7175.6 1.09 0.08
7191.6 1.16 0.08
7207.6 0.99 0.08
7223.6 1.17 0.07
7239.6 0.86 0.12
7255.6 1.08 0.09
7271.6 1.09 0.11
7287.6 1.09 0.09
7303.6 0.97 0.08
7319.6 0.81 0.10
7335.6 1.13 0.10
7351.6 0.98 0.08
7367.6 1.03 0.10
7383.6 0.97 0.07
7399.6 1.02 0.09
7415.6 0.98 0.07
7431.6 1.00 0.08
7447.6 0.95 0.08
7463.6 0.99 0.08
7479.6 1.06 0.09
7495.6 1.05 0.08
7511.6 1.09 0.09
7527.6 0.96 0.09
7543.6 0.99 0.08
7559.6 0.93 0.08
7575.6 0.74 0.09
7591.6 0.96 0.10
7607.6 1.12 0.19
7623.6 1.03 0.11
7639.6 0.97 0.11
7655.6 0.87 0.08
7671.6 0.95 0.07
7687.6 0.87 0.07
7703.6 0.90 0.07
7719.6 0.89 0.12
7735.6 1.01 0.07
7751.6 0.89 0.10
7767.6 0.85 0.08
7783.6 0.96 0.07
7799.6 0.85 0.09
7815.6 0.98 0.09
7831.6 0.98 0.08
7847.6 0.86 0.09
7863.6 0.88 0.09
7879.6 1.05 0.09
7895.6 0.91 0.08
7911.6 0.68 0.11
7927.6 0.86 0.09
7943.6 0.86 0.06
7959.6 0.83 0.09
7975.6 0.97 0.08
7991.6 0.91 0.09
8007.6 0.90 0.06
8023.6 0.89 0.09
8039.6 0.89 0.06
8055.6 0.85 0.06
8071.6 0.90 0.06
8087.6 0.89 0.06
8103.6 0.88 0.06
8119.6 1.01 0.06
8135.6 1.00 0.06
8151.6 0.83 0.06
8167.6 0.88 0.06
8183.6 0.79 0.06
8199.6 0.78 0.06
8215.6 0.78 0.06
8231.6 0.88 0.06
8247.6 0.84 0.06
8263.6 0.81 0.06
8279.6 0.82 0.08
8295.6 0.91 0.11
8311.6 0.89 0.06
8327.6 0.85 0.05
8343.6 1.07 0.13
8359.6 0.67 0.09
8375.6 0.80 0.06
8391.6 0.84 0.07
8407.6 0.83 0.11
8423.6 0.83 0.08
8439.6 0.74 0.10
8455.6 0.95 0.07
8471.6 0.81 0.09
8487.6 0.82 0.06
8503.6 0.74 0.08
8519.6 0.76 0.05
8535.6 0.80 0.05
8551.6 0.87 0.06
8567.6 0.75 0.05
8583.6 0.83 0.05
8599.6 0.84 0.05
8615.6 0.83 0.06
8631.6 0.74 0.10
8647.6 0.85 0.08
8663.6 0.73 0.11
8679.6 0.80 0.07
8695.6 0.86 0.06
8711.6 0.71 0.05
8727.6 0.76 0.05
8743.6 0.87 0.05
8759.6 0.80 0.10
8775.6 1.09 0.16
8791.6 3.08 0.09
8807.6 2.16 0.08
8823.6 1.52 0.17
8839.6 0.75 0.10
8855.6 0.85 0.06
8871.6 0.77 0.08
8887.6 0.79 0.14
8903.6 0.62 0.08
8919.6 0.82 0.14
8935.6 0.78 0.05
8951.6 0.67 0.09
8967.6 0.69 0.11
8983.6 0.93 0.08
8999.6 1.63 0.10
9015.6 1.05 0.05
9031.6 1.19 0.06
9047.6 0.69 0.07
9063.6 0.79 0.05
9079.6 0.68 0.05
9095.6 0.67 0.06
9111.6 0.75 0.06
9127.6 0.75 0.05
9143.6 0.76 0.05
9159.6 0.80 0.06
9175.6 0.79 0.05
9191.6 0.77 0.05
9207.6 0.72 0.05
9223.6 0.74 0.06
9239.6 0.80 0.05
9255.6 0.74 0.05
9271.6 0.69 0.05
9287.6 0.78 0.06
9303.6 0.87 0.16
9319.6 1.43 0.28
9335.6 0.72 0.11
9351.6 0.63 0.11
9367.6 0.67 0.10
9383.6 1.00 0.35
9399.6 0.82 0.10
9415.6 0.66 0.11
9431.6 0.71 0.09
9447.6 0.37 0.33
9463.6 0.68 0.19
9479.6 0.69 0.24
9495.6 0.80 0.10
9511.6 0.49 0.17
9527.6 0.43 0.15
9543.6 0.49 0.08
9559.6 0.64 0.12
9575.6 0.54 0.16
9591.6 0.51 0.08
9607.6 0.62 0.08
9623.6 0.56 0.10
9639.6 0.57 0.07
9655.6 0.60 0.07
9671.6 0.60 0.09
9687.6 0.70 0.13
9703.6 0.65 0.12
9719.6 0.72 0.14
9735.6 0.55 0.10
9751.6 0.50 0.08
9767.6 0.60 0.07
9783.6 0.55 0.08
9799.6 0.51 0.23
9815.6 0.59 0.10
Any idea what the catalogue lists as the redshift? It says 0.340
